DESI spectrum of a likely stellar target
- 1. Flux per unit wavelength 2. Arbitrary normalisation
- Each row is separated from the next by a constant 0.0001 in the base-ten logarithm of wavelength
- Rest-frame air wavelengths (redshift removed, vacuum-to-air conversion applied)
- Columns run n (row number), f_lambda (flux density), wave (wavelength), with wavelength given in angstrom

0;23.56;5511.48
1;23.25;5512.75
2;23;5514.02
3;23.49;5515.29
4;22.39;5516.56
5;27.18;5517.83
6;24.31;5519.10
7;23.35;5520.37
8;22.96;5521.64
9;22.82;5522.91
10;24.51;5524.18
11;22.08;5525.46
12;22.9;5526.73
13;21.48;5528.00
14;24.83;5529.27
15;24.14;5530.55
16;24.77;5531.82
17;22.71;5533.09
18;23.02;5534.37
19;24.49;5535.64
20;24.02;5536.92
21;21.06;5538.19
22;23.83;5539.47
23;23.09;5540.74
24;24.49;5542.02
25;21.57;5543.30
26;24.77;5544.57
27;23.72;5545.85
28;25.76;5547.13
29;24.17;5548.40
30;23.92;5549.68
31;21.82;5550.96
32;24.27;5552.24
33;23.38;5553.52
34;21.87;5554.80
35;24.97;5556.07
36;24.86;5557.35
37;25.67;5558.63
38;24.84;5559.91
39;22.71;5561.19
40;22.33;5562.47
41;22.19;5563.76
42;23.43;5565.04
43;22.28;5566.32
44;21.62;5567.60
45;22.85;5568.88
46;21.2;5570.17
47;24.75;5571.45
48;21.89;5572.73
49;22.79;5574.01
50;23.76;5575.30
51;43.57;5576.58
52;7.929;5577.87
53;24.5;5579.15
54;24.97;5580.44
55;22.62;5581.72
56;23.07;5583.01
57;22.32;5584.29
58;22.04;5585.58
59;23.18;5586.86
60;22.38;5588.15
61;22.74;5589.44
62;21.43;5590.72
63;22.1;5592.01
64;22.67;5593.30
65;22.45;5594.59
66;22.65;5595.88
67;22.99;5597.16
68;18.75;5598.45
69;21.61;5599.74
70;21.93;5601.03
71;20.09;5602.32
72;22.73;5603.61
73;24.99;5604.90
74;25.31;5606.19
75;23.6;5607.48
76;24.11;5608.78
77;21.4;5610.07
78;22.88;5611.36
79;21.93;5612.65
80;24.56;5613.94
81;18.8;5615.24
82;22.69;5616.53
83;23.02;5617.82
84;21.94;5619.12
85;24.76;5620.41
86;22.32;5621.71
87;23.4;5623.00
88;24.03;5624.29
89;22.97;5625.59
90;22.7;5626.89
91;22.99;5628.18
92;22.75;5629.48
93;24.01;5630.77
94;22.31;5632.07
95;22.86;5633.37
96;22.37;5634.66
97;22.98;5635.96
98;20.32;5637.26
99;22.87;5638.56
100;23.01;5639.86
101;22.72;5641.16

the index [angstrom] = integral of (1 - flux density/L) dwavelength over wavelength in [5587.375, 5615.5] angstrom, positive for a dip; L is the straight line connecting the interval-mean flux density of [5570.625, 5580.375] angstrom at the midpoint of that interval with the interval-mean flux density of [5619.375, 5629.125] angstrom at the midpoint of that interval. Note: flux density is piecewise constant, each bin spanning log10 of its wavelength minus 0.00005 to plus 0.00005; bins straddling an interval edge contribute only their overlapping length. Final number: 1.5 angstrom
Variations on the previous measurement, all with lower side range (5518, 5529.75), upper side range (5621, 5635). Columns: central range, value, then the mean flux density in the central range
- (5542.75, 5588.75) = -0.4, 23.4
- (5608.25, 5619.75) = 0.3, 22.4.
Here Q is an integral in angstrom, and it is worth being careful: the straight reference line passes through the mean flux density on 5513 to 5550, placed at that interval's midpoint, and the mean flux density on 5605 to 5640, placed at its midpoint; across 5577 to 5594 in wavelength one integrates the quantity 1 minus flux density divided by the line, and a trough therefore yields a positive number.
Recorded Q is 0.9 angstrom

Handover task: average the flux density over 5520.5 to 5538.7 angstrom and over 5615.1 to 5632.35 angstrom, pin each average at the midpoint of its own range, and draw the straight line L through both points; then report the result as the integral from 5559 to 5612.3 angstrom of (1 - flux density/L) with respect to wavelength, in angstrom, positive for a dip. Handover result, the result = 0.4 angstrom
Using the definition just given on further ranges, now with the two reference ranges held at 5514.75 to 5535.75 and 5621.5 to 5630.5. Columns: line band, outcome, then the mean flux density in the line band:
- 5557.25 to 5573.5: 0.24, 23.1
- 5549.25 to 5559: -0.14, 23.8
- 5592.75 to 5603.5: 0.72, 21.7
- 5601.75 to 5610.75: 0.01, 23.2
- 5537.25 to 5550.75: -0.05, 23.6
